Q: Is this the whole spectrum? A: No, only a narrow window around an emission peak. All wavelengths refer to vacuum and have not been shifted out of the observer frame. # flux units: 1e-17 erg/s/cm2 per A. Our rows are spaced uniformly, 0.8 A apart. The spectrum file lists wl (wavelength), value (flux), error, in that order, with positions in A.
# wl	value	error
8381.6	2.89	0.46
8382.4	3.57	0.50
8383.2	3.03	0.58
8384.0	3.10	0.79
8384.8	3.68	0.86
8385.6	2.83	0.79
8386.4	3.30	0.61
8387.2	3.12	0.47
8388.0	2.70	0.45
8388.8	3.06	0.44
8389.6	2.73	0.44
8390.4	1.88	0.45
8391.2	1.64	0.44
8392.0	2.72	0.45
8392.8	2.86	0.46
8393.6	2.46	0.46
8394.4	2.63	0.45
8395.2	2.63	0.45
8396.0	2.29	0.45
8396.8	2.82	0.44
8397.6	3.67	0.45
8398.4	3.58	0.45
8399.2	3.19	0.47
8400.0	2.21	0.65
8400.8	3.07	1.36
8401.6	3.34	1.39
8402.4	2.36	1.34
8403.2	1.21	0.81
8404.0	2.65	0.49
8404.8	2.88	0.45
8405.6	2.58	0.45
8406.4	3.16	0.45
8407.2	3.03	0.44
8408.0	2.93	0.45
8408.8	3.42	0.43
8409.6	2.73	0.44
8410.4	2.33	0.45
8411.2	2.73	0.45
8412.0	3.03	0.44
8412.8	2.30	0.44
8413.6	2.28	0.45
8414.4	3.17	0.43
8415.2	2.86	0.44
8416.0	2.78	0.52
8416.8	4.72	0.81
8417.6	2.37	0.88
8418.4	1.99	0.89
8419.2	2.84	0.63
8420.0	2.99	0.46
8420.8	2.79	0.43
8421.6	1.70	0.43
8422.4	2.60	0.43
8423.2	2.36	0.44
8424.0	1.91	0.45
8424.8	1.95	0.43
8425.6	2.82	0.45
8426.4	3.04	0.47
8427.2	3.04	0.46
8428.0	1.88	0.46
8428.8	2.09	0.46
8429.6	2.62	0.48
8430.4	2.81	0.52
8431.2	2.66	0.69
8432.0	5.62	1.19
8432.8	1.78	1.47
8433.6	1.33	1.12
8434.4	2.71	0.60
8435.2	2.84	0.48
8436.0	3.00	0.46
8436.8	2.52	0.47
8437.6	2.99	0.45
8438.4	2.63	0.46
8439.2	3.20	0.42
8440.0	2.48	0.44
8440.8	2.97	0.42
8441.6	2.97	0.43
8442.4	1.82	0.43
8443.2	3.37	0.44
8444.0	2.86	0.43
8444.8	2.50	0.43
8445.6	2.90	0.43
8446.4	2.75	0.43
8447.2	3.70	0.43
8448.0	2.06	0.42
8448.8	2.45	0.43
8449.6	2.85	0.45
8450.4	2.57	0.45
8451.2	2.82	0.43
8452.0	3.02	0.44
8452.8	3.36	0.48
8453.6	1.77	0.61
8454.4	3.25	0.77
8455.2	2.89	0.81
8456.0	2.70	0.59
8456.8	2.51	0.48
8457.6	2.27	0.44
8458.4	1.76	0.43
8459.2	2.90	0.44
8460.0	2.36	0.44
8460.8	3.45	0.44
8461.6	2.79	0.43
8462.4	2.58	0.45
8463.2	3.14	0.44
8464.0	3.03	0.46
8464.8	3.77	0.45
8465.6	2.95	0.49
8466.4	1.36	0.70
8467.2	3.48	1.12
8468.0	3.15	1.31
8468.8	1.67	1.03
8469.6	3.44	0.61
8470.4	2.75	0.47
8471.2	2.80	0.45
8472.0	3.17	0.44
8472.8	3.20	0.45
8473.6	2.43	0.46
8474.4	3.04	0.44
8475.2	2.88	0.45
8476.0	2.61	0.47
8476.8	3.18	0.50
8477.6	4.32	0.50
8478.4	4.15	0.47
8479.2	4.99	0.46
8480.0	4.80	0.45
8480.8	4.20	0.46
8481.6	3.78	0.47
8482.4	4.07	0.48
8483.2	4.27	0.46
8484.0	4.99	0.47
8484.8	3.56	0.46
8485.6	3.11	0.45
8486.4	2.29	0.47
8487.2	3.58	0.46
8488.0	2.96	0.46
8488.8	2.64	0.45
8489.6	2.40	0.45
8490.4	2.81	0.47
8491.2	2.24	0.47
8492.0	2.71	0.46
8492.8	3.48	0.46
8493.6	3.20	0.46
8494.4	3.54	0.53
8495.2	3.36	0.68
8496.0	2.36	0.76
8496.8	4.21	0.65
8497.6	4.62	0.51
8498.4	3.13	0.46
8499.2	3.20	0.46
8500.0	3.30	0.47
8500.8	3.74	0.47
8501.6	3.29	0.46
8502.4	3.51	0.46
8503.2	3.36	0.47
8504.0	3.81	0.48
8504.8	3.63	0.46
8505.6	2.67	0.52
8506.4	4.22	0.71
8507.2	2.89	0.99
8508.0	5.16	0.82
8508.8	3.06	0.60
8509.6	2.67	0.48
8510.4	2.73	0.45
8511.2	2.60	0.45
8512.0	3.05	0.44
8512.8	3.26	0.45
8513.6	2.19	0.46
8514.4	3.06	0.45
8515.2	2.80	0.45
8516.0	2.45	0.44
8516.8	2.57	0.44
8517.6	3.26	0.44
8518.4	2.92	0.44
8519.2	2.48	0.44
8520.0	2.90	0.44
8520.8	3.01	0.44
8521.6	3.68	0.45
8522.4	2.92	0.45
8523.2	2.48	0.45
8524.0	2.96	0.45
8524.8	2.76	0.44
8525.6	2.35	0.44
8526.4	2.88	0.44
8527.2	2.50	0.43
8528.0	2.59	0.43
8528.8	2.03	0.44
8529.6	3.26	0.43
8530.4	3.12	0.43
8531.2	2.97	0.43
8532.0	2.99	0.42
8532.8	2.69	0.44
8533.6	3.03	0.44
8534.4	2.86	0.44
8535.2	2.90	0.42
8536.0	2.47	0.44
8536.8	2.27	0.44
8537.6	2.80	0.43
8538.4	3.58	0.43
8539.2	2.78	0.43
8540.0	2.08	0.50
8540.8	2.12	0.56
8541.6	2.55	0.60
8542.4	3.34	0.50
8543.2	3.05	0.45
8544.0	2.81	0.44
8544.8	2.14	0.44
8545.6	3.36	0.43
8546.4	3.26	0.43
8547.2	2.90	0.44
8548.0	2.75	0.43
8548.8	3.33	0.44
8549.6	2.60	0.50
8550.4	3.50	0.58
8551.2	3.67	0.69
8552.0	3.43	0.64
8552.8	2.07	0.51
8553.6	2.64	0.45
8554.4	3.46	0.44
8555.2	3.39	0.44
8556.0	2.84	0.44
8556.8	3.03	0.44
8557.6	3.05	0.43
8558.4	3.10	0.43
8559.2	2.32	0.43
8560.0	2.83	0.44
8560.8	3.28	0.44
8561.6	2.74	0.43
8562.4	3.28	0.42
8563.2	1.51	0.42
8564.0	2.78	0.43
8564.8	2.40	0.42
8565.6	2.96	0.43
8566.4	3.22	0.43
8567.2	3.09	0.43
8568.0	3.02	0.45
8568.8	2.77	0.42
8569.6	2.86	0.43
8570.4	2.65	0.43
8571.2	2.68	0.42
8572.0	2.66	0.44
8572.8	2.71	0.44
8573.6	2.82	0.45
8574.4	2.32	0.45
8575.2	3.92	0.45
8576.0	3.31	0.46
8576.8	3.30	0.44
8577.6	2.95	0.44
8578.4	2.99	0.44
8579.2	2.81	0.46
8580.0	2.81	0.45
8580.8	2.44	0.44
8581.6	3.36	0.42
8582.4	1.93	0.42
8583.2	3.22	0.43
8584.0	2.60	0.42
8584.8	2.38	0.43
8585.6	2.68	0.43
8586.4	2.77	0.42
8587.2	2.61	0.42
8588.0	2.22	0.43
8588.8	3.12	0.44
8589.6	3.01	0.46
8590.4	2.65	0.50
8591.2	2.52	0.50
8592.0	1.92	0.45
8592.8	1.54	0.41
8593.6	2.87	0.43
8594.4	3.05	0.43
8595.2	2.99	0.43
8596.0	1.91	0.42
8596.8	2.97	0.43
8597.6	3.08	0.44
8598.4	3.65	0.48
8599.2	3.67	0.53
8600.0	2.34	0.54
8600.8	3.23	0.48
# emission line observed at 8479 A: [S II]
